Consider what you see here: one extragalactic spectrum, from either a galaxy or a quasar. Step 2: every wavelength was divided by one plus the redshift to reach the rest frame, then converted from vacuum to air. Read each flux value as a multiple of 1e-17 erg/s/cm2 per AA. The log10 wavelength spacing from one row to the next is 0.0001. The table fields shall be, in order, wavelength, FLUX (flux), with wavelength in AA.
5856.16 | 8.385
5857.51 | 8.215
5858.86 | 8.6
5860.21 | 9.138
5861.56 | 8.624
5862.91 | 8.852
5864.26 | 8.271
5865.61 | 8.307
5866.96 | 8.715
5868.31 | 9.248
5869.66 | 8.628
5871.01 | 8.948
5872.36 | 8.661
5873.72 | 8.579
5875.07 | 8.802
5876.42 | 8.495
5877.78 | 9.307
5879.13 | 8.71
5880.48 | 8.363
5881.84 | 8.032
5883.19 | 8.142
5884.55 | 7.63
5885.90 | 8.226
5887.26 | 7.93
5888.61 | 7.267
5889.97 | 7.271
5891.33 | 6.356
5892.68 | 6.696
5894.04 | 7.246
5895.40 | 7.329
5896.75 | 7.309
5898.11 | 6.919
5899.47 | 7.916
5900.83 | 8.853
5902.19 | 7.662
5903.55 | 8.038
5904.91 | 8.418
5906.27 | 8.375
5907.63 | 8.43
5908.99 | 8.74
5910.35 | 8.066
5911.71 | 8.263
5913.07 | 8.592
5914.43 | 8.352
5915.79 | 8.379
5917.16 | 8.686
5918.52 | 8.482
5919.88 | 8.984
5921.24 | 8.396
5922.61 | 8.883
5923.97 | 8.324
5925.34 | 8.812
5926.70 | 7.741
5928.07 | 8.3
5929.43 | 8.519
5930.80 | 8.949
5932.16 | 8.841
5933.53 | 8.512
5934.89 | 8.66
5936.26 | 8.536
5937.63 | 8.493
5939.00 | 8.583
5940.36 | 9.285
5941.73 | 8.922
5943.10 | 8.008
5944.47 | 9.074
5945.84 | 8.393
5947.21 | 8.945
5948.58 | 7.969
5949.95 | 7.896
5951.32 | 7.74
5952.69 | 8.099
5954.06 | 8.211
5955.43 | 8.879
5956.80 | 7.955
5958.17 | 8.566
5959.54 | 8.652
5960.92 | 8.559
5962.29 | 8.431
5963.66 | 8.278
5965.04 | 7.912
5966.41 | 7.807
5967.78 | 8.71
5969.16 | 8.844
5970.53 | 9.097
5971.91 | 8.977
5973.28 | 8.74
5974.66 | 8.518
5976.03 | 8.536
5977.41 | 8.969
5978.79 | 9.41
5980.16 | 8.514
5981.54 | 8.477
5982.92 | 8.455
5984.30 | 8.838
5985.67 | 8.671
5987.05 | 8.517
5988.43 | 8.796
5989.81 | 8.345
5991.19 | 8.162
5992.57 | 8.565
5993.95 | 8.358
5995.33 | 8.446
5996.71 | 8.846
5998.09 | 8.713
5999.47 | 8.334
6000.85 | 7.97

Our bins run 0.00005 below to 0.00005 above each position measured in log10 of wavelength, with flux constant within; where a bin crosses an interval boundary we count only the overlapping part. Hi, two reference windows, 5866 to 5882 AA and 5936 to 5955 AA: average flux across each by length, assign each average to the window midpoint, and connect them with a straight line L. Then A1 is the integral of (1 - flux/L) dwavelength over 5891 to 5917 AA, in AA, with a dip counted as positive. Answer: 2.0 AA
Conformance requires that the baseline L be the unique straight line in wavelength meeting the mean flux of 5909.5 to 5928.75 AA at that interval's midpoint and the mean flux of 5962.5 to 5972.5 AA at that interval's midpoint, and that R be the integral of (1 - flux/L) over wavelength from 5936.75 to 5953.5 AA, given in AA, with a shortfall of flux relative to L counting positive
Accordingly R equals 0.1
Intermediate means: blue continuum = 8.45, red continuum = 8.51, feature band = 8.45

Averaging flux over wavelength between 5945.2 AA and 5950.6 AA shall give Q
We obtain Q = 8.3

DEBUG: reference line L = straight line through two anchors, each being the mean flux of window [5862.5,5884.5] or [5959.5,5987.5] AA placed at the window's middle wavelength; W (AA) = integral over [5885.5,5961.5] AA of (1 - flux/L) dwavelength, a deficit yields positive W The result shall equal 3.22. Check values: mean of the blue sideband 8.6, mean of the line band 8.24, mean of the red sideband 8.61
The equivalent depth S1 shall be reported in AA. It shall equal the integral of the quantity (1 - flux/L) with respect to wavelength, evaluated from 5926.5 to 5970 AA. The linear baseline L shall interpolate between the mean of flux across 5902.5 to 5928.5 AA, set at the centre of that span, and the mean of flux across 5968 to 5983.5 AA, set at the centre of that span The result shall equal 0.8 AA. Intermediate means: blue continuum 8.42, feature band 8.46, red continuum 8.77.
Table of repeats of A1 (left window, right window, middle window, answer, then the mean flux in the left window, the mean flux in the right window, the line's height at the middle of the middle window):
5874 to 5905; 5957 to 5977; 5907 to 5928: -0.94 AA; 7.86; 8.54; 8.11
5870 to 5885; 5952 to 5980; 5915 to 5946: -0.20 AA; 8.53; 8.56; 8.55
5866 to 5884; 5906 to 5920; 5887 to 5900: 2.08 AA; 8.65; 8.47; 8.56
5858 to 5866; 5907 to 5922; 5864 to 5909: 2.45 AA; 8.63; 8.49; 8.57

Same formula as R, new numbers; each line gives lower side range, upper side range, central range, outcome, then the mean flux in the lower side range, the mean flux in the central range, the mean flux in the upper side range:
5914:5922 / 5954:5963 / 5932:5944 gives -0.2 AA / 8.55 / 8.65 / 8.49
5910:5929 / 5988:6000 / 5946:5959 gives 0.3 AA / 8.46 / 8.27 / 8.5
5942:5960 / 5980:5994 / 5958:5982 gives -0.5 AA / 8.35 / 8.61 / 8.52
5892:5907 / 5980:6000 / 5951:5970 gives -0.2 AA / 7.71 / 8.35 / 8.54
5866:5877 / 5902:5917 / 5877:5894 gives 1.6 AA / 8.75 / 7.81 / 8.33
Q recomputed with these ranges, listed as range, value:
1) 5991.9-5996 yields 8.46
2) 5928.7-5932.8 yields 8.78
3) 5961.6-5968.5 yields 8.23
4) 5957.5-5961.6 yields 8.58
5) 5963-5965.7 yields 8.08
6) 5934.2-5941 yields 8.71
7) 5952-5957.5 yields 8.29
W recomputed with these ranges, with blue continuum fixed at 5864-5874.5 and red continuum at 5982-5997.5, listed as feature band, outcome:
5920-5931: 0.2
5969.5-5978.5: -0.3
